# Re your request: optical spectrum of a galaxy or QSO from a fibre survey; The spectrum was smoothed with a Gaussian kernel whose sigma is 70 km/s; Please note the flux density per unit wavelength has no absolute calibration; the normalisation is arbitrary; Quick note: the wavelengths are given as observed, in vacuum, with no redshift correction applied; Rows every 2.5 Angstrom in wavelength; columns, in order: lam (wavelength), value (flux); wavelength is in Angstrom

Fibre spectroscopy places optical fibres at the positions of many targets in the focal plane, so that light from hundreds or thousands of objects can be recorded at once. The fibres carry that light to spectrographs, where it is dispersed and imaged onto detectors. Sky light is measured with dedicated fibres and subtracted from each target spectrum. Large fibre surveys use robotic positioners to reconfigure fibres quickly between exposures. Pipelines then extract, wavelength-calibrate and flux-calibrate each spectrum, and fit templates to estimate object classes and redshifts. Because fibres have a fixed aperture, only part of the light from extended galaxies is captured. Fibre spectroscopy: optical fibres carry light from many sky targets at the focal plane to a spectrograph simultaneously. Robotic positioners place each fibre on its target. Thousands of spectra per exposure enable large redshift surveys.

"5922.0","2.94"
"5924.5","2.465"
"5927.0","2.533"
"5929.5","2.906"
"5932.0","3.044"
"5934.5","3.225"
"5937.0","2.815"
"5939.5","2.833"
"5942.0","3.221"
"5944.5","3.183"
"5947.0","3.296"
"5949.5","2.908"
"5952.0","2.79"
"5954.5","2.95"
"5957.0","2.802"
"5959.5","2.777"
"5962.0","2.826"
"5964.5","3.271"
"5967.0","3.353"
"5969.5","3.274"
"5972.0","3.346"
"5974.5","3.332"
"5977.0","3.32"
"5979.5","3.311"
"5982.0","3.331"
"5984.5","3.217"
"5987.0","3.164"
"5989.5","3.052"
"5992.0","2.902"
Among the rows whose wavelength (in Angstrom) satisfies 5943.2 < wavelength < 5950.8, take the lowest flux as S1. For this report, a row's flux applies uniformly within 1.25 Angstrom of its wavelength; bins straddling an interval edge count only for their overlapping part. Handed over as 2.908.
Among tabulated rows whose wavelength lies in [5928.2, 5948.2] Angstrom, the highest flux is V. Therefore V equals 3.296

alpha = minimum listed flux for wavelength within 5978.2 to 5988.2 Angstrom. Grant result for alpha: 3.164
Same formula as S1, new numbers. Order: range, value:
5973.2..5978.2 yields 3.32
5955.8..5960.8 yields 2.777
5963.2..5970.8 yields 3.271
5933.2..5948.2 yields 2.815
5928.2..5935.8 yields 2.906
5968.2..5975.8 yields 3.274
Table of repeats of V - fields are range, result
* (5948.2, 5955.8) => 2.95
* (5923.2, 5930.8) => 2.906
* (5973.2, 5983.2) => 3.332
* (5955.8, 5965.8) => 3.271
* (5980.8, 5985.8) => 3.331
